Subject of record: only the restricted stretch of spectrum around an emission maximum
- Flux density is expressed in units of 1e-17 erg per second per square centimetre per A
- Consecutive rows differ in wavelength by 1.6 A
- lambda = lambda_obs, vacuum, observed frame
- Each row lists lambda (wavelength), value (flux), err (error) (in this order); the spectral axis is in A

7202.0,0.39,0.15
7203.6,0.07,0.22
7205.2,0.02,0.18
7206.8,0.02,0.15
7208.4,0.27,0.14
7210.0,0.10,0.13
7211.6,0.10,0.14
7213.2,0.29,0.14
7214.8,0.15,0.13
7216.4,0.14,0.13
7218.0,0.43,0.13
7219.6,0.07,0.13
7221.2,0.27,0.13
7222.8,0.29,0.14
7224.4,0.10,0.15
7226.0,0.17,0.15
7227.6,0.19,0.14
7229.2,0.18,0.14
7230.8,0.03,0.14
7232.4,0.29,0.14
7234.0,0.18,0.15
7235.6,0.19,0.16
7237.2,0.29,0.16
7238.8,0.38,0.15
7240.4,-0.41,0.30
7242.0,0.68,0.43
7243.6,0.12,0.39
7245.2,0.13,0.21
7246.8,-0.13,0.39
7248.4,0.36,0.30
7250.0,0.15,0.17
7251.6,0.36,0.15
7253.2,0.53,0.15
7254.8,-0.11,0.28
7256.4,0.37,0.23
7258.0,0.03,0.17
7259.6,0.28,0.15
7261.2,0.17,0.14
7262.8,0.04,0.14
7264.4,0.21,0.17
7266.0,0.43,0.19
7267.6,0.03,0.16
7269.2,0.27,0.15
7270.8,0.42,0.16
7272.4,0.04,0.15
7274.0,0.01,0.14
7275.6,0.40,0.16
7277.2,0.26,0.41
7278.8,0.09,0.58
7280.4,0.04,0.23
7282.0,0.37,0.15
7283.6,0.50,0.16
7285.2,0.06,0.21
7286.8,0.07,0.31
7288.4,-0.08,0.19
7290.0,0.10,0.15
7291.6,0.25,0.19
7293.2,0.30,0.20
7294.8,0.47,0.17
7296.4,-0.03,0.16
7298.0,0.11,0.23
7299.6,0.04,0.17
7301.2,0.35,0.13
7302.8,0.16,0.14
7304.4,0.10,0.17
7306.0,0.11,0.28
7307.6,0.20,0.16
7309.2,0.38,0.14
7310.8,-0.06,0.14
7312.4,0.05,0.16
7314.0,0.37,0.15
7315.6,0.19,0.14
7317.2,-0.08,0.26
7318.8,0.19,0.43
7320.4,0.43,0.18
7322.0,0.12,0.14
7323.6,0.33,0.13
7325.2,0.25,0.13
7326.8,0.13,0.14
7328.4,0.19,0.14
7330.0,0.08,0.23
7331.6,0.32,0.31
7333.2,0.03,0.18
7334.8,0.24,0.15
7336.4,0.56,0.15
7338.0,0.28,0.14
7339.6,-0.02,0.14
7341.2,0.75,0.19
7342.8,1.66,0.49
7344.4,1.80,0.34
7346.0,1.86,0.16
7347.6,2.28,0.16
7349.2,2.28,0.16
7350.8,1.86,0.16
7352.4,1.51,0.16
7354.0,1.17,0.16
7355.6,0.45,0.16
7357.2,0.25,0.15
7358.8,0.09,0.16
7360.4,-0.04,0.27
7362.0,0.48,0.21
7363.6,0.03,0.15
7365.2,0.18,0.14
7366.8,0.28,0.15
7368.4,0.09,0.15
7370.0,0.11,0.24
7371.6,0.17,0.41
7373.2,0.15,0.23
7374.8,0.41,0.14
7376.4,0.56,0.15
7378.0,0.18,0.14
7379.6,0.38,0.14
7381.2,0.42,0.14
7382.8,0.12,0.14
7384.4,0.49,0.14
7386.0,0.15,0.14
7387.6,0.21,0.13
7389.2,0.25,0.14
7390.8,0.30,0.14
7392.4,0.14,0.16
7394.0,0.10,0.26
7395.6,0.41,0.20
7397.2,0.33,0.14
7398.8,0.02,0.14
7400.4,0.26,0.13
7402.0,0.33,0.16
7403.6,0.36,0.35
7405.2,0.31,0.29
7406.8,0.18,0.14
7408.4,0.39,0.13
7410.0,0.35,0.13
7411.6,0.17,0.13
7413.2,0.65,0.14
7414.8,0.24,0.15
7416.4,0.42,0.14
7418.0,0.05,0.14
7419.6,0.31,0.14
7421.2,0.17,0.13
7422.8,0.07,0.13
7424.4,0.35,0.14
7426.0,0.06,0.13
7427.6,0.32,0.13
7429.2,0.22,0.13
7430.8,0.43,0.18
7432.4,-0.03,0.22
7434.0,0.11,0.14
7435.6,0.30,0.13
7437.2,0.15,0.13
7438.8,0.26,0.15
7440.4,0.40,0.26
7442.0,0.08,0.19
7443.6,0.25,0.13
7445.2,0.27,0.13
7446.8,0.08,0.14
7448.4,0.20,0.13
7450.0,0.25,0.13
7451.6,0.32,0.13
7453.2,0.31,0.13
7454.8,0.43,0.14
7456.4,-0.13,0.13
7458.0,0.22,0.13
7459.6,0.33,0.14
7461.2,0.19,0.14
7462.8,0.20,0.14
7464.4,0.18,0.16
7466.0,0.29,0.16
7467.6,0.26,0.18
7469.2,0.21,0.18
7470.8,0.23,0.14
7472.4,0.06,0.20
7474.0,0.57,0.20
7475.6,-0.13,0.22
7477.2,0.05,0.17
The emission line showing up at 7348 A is [O II]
